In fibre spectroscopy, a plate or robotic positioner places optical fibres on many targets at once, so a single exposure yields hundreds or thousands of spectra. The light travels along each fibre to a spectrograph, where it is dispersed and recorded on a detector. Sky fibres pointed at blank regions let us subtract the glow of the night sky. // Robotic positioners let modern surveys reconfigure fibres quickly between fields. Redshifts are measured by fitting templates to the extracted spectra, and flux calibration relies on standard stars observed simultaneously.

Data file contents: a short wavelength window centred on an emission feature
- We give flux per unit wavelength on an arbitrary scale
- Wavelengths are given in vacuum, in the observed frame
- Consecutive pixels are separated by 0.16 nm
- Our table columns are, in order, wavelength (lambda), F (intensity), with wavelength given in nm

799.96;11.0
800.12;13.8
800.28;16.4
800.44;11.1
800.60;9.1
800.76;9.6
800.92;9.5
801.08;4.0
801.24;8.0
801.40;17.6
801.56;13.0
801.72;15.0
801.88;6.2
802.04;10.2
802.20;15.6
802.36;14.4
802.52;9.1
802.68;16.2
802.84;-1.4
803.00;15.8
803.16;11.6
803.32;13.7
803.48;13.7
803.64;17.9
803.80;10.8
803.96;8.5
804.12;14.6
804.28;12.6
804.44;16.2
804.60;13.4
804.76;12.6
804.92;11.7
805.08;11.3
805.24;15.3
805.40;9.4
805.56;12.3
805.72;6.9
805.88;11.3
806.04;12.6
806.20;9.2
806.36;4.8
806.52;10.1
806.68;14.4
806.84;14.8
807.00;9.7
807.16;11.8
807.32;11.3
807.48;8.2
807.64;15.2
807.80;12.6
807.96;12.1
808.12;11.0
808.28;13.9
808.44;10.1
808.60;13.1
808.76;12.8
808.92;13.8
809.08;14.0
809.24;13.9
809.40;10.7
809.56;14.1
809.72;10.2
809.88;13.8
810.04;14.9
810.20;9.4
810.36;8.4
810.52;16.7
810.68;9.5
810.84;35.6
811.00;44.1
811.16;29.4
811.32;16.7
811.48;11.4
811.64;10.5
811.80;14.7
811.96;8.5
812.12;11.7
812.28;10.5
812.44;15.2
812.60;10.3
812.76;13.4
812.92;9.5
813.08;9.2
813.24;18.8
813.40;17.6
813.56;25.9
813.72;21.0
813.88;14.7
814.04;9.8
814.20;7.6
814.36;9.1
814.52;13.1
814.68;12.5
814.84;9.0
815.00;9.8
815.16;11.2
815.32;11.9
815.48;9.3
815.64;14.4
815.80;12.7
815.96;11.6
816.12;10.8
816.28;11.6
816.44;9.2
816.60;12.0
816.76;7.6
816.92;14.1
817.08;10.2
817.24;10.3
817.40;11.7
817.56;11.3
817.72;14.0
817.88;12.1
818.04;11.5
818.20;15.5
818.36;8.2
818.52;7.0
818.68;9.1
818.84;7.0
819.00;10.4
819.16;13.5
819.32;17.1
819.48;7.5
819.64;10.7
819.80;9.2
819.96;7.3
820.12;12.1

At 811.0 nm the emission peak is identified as H-alpha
